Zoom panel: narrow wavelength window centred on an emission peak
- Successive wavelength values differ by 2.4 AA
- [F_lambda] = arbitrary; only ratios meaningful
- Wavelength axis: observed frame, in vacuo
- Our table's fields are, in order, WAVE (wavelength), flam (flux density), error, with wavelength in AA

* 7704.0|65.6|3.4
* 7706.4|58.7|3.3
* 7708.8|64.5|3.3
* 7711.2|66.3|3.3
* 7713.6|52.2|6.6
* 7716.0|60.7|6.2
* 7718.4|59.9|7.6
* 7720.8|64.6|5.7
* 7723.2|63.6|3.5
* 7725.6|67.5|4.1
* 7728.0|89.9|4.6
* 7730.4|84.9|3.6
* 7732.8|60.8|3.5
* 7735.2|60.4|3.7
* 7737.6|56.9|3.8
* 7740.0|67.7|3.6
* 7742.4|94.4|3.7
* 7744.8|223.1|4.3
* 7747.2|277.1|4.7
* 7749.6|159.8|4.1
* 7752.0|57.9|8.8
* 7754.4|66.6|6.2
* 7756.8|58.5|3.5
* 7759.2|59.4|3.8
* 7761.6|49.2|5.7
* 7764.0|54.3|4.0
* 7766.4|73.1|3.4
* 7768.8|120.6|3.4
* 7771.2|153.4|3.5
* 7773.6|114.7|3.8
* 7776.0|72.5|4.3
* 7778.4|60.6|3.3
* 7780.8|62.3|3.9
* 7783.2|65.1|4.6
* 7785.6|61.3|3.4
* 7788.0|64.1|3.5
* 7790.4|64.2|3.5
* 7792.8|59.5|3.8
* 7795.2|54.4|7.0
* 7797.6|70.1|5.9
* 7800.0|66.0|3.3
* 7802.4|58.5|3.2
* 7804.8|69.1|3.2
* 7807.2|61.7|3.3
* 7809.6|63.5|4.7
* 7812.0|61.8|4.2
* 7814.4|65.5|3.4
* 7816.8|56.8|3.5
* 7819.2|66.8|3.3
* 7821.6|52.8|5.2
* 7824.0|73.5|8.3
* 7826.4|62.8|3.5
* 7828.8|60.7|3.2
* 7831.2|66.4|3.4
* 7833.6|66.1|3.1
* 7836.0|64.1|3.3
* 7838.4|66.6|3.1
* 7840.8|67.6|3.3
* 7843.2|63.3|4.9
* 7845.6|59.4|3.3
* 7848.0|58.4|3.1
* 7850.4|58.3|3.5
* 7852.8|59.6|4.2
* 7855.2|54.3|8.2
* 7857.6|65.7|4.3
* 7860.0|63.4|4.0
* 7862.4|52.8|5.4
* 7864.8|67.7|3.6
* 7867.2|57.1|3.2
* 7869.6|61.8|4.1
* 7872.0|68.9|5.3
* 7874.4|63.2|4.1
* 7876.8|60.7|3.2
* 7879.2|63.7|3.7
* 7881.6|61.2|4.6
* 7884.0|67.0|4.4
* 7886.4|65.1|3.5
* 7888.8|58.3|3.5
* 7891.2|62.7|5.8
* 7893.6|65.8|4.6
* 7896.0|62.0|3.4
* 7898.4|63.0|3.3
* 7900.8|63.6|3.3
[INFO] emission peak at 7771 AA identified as [N II] 6583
